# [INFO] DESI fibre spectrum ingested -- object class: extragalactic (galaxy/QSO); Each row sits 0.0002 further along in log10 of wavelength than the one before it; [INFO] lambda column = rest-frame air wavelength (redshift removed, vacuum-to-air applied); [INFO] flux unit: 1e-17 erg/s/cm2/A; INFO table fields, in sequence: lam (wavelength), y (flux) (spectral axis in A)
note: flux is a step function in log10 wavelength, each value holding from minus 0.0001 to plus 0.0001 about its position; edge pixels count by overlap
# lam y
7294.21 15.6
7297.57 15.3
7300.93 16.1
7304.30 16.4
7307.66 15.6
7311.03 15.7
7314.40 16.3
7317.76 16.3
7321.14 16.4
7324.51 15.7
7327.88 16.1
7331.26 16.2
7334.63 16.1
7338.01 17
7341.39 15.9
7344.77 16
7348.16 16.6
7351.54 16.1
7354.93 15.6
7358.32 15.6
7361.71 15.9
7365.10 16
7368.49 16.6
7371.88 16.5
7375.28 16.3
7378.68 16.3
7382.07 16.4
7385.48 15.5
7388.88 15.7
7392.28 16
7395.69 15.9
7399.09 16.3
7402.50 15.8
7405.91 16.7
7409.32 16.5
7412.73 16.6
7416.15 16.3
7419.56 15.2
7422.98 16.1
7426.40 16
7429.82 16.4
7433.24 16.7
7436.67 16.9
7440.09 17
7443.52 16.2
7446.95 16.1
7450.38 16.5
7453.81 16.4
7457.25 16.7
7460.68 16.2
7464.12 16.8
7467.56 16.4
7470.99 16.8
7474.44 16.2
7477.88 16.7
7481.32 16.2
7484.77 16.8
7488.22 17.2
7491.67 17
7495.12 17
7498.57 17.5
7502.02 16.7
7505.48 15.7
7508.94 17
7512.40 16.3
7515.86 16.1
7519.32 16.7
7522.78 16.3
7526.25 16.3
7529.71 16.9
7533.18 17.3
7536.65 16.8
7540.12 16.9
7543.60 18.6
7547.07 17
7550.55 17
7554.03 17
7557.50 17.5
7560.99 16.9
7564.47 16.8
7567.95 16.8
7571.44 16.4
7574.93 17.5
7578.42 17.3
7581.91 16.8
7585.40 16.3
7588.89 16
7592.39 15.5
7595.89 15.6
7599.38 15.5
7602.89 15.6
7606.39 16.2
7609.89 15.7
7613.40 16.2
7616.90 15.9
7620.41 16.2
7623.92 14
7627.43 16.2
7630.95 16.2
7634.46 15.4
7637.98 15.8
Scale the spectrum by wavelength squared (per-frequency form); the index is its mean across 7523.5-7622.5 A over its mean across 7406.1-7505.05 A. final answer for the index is 1.03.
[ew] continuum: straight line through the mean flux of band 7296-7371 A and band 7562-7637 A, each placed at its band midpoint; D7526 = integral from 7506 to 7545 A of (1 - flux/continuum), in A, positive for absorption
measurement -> -1.7 A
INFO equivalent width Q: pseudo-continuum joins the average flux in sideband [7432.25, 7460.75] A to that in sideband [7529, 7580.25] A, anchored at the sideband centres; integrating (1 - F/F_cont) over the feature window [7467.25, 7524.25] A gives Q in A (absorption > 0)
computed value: 0.6 A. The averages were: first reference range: 16.5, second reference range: 17.1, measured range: 16.6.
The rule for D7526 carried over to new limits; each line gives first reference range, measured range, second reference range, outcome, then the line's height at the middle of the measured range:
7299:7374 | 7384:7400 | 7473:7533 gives 0.4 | 16.3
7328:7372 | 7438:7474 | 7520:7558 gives 0.3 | 16.6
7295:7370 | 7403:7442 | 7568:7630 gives -0.8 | 16.1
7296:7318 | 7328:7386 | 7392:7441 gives -0.2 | 16.1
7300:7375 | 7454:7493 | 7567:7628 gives -1.3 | 16.1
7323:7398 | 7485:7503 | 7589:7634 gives -1.3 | 15.9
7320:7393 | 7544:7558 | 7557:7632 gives -0.9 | 16.2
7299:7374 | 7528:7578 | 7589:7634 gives -4.1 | 15.8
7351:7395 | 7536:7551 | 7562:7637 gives -1.1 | 16.1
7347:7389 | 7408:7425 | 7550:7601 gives 0.1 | 16.2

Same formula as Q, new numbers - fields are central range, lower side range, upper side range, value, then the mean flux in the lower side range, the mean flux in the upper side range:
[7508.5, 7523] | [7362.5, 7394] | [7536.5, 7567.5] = 0.43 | 16.1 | 17.2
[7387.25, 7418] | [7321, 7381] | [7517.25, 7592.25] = 0.27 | 16.2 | 16.9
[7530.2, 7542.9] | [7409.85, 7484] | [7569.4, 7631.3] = -0.72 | 16.4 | 16.1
